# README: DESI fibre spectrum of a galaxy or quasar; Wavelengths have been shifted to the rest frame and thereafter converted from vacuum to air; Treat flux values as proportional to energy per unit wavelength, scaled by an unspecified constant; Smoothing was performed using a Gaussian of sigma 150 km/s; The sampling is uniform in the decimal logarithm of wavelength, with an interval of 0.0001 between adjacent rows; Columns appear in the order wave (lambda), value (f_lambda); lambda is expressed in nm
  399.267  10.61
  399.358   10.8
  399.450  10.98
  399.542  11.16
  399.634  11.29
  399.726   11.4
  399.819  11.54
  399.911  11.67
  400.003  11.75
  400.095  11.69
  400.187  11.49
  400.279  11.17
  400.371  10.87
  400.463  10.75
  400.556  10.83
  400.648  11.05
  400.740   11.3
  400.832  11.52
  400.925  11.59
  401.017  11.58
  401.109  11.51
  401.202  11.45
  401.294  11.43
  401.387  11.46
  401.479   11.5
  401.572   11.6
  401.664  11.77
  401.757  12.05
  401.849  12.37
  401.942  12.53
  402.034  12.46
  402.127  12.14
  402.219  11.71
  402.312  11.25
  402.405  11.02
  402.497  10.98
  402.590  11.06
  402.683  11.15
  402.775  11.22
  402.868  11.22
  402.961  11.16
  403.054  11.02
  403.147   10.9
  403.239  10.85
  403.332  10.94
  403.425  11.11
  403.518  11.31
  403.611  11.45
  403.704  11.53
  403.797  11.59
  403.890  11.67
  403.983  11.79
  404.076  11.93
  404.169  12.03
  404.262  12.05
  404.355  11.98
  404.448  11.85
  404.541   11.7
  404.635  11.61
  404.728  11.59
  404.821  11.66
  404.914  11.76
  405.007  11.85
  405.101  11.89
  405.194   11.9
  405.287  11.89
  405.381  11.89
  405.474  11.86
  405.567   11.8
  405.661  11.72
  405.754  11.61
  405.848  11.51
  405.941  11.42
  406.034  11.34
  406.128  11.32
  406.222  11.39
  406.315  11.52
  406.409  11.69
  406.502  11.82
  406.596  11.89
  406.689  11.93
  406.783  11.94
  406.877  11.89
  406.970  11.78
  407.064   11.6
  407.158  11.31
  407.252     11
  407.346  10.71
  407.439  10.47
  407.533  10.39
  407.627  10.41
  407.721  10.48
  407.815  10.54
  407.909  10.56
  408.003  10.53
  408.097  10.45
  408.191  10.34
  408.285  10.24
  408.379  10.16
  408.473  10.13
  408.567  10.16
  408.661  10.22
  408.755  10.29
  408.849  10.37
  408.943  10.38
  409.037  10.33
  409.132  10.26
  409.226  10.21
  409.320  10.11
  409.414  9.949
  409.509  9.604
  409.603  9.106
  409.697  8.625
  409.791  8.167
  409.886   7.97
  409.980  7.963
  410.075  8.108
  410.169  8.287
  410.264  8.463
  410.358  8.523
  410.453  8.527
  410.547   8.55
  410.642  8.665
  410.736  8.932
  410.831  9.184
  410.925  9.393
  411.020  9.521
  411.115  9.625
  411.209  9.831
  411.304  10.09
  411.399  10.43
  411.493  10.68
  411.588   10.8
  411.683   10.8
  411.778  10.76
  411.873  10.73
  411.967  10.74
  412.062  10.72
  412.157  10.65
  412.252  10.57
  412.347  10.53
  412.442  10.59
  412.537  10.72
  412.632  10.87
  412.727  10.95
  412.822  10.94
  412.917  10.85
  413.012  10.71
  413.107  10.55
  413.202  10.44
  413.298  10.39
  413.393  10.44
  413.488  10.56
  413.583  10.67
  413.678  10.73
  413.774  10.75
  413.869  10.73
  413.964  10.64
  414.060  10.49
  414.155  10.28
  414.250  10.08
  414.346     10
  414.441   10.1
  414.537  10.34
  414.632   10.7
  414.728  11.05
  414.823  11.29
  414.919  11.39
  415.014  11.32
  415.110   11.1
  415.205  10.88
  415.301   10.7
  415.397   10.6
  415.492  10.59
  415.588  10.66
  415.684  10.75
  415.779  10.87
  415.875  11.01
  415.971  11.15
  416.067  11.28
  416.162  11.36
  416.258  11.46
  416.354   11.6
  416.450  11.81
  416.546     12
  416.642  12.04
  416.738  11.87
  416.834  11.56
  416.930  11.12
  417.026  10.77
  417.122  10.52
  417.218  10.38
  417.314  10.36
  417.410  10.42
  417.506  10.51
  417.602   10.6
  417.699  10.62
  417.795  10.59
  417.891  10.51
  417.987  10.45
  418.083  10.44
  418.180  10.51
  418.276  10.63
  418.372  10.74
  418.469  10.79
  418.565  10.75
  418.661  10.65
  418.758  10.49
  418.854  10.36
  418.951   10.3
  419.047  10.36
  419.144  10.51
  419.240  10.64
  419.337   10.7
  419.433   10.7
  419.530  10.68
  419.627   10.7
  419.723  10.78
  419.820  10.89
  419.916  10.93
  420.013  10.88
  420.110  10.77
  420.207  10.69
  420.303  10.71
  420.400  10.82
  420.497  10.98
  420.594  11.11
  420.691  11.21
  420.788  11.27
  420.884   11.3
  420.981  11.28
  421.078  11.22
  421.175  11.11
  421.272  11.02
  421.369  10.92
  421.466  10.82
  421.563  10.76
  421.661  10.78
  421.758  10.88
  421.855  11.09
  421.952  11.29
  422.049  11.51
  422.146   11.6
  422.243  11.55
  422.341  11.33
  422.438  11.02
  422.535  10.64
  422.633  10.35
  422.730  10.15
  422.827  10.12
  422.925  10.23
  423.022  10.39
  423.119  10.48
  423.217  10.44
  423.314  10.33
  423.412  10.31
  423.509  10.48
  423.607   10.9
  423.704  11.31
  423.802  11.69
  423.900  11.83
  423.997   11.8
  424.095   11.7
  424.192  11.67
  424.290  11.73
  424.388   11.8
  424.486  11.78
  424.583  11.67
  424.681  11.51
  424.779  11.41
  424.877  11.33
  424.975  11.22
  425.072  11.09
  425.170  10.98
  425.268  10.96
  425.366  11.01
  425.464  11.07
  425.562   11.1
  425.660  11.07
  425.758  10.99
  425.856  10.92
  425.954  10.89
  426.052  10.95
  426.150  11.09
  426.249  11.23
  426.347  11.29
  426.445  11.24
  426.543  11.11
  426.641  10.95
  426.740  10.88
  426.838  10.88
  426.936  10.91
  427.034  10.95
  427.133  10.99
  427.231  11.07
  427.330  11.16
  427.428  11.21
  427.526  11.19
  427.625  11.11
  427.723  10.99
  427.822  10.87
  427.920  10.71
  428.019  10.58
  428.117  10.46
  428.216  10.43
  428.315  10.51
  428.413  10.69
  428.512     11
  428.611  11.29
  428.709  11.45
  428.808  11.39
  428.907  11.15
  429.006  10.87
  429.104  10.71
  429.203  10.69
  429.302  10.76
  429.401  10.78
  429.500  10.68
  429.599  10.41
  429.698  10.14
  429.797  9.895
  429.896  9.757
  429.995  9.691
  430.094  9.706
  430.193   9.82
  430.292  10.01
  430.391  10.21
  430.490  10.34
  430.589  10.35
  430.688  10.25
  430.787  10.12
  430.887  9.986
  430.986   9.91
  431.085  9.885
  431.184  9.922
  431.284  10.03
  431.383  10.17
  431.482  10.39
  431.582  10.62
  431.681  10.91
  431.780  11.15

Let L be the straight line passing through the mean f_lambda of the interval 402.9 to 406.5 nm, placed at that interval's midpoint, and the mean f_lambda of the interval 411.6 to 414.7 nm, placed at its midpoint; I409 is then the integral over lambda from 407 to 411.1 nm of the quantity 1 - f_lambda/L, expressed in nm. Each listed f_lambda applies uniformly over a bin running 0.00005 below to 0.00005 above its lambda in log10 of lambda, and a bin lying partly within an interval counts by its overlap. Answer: 0.492 nm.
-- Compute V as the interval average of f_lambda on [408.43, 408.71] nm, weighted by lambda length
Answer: 10.2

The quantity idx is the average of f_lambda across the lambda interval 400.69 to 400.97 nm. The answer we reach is 11.5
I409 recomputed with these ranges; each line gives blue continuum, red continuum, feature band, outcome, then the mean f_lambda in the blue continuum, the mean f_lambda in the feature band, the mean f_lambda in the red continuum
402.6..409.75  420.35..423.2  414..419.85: 0.10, 11.1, 10.8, 10.9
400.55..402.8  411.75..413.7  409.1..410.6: 0.28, 11.6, 8.89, 10.7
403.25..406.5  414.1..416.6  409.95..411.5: 0.30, 11.6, 9.08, 10.9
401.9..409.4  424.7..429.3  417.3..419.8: 0.12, 11.2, 10.6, 11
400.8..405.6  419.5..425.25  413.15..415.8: 0.14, 11.6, 10.7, 11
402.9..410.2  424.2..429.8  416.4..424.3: 0.07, 10.9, 10.9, 11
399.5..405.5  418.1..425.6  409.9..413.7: 0.42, 11.5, 9.99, 11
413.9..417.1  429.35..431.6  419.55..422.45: -0.10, 11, 11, 10.1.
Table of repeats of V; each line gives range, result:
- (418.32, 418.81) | 10.7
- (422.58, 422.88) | 10.2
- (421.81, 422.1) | 11.3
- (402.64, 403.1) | 11.2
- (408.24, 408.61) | 10.2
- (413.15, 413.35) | 10.4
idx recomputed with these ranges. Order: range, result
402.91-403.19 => 11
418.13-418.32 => 10.5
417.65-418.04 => 10.5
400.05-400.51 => 11.2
